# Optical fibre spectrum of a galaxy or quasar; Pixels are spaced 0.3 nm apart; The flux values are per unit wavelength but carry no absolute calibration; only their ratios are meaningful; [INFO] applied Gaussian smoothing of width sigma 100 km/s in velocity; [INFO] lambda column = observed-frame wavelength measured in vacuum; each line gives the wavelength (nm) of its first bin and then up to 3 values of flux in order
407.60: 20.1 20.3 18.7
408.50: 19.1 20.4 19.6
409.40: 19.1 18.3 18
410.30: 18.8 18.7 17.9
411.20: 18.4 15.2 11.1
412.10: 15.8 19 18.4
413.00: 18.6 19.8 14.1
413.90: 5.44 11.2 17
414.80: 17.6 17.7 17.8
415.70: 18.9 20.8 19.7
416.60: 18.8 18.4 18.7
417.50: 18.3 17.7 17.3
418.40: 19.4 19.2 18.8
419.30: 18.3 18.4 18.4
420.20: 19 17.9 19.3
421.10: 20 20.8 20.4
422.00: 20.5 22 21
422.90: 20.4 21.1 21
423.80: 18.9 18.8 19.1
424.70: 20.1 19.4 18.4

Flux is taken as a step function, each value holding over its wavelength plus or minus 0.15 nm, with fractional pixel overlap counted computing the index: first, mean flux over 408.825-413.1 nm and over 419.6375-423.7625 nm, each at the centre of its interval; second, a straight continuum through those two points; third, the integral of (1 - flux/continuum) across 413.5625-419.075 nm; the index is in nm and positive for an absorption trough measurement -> 0.49 nm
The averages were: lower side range 17.7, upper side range 20.1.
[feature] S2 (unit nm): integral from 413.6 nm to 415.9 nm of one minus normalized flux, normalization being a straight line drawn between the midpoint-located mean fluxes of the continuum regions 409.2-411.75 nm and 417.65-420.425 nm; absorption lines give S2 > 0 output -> 0.381 nm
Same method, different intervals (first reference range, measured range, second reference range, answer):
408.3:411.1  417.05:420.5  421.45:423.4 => 0.31 nm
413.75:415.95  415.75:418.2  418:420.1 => -0.26 nm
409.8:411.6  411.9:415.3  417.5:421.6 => 0.44 nm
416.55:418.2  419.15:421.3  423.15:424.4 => 0.01 nm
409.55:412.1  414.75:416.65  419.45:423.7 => -0.05 nm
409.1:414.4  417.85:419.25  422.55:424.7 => -0.01 nm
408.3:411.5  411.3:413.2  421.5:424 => 0.25 nm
